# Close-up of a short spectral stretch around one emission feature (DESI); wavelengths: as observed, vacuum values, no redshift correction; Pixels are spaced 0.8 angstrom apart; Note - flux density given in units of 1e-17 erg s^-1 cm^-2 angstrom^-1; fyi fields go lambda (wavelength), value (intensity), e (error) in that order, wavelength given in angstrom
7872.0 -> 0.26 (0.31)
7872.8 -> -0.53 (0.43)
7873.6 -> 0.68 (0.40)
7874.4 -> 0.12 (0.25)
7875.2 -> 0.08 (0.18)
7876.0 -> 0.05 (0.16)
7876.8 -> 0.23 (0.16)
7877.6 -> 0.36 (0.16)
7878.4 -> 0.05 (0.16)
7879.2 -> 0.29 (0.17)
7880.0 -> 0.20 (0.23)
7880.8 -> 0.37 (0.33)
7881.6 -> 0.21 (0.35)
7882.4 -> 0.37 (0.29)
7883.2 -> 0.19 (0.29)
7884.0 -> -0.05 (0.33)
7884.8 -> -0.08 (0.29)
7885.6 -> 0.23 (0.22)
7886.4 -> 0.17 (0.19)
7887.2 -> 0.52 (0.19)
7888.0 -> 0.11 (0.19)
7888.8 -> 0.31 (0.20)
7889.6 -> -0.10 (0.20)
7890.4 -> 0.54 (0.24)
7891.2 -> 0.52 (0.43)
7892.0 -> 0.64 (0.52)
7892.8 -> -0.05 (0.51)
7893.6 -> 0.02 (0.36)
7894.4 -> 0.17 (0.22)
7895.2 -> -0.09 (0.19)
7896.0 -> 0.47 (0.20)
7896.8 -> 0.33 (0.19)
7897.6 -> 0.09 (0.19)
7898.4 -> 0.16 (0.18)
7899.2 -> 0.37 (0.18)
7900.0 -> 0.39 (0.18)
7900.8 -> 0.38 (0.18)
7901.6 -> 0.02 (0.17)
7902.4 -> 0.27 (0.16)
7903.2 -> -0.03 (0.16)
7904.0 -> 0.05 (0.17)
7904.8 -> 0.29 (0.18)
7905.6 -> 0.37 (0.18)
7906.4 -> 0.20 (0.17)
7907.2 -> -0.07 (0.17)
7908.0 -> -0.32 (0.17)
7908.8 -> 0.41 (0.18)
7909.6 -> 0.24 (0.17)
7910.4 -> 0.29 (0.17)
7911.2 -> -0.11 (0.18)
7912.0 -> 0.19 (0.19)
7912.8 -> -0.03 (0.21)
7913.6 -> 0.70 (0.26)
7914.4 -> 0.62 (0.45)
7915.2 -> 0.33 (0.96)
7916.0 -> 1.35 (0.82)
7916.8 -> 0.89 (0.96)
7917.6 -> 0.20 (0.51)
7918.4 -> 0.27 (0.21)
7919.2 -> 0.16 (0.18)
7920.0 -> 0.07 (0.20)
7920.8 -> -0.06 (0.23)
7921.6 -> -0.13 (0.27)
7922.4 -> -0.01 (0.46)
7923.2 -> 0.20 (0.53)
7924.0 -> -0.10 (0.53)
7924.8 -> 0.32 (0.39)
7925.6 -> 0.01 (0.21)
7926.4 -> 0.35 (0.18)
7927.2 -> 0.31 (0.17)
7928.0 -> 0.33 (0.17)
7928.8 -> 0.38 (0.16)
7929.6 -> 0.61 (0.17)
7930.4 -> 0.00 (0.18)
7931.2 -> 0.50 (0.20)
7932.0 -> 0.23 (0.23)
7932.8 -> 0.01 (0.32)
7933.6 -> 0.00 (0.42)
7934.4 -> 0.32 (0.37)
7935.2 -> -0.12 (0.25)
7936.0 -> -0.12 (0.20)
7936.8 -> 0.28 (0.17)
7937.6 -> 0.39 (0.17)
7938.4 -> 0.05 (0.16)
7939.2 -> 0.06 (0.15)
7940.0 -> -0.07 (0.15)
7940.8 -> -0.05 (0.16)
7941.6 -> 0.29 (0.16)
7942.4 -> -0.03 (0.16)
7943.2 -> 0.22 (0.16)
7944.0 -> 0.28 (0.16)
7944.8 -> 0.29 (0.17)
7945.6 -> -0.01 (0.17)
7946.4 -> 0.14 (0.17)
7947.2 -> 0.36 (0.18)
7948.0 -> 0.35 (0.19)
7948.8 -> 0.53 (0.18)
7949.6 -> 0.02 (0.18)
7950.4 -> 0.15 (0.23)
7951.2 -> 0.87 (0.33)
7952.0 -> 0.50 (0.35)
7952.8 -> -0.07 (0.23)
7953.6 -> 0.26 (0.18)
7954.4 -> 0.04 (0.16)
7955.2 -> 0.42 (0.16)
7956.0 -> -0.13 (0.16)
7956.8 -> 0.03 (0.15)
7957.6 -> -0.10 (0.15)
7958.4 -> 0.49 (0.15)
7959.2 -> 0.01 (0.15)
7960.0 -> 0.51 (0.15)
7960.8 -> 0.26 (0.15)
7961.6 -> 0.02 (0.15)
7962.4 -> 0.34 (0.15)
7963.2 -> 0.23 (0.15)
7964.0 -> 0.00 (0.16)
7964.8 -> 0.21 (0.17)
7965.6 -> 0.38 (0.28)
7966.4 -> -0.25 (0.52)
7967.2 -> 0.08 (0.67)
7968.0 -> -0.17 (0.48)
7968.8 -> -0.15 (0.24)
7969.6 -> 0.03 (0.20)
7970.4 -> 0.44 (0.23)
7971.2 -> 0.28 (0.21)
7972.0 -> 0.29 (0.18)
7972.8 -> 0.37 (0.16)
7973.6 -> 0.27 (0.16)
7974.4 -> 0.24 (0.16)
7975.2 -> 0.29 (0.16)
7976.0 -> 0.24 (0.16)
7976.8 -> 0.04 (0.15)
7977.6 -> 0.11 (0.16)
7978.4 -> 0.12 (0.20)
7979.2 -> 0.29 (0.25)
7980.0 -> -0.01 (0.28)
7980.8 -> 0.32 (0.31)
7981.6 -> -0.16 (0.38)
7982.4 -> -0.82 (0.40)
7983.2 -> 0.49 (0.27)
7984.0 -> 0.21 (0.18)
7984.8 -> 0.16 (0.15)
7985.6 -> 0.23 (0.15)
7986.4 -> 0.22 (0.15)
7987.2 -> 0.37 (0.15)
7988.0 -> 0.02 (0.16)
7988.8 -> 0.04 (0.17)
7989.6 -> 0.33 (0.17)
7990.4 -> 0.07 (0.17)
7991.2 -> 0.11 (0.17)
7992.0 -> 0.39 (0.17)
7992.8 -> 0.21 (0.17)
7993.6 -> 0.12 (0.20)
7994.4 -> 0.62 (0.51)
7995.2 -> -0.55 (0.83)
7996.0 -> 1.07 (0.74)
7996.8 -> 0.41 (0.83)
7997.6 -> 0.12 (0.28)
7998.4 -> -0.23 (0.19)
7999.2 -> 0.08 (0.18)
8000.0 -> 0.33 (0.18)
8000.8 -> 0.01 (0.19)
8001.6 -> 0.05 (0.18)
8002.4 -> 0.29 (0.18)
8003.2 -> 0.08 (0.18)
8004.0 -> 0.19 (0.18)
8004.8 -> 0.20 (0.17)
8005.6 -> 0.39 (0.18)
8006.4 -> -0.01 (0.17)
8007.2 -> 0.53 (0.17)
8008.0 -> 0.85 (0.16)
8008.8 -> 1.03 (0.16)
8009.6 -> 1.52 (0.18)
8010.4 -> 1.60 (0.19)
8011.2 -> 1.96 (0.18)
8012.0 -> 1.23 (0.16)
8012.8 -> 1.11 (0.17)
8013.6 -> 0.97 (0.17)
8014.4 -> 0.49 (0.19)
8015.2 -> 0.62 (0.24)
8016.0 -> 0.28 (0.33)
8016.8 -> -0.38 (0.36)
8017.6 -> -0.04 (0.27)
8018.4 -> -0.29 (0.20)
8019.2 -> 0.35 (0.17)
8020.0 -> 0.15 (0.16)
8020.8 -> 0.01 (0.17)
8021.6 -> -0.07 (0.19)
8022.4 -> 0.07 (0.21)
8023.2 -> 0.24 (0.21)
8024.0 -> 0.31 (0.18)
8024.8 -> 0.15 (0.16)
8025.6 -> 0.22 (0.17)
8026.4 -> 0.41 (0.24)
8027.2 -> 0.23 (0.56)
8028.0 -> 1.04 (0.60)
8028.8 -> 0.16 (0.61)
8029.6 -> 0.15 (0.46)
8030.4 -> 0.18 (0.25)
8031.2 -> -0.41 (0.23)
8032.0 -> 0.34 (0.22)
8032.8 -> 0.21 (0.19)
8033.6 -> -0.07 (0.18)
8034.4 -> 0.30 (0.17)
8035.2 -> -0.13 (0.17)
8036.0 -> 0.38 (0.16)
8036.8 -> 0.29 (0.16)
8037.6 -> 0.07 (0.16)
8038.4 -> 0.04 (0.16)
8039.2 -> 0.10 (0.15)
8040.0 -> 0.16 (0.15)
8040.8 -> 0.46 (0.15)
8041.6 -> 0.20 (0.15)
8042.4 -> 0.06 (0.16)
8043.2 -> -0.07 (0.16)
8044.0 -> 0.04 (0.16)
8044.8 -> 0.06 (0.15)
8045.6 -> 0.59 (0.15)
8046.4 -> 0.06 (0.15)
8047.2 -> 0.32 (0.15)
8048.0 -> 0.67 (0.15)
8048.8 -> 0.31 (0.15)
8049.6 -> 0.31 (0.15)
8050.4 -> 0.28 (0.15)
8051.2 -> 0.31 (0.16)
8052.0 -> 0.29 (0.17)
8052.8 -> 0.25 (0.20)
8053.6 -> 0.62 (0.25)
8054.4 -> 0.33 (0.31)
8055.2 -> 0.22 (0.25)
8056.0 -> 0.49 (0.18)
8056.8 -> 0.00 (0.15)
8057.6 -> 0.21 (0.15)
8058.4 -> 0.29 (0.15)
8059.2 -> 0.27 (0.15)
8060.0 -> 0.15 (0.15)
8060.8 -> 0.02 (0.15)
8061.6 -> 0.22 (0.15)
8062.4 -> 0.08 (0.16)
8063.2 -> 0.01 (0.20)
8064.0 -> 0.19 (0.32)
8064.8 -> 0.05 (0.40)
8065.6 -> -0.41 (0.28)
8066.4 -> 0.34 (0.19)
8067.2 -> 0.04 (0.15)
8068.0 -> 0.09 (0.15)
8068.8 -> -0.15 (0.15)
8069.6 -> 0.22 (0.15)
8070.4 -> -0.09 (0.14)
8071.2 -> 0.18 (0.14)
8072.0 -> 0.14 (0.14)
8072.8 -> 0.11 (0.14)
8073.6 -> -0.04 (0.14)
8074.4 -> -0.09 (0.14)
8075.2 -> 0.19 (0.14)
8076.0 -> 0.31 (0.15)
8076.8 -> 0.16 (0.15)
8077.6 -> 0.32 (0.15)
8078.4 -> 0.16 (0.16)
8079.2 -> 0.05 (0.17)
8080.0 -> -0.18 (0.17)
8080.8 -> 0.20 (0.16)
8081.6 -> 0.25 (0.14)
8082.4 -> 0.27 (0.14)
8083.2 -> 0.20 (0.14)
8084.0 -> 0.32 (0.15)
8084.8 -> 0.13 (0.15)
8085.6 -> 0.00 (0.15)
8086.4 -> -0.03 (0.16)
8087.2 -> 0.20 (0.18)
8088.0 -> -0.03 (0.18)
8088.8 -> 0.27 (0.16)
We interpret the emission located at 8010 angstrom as Hgamma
